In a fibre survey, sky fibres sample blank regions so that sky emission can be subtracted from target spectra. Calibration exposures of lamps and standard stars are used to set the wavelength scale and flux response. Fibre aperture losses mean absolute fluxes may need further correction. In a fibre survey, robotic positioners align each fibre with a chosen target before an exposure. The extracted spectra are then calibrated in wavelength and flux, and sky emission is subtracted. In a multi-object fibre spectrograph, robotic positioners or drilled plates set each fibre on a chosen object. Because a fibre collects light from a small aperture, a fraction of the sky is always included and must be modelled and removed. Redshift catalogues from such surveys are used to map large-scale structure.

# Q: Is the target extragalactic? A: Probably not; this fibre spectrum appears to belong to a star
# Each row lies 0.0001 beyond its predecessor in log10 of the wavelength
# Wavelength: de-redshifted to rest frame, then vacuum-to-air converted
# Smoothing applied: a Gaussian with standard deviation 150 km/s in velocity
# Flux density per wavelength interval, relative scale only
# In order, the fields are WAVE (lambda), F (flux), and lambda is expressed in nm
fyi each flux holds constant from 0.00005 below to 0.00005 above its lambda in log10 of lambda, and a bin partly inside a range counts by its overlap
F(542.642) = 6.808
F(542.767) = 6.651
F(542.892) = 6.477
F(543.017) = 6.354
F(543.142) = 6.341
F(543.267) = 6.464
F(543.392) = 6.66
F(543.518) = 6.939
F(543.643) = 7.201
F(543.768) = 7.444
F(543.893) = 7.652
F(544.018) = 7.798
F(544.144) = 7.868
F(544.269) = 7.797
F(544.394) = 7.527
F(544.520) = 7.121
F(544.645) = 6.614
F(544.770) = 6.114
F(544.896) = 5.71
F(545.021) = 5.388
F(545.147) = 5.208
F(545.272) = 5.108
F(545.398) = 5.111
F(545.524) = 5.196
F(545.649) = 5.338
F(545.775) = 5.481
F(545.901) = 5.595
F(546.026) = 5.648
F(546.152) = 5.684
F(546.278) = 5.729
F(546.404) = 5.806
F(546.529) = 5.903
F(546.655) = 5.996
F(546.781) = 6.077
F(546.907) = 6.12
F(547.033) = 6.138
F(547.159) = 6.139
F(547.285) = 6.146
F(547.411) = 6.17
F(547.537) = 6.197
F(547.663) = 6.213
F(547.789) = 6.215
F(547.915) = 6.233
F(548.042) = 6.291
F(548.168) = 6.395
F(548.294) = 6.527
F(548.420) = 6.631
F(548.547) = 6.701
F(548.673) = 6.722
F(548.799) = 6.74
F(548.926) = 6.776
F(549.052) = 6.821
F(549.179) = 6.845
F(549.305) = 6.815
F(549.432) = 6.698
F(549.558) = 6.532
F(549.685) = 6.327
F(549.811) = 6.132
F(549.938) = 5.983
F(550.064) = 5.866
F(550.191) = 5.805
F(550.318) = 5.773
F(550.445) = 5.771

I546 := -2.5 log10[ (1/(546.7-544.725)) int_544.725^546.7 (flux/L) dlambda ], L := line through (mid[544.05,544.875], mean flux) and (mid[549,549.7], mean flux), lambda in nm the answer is 0.25 mag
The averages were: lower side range 7.12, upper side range 6.69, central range 5.55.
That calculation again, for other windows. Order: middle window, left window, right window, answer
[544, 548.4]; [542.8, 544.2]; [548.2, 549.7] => 0.12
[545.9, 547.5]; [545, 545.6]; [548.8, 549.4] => -0.03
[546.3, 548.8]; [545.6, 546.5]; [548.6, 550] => -0.03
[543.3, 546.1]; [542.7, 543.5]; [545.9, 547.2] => -0.02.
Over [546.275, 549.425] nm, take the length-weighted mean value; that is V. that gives 6.35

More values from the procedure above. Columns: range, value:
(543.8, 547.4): 6.15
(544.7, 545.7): 5.41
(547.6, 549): 6.5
